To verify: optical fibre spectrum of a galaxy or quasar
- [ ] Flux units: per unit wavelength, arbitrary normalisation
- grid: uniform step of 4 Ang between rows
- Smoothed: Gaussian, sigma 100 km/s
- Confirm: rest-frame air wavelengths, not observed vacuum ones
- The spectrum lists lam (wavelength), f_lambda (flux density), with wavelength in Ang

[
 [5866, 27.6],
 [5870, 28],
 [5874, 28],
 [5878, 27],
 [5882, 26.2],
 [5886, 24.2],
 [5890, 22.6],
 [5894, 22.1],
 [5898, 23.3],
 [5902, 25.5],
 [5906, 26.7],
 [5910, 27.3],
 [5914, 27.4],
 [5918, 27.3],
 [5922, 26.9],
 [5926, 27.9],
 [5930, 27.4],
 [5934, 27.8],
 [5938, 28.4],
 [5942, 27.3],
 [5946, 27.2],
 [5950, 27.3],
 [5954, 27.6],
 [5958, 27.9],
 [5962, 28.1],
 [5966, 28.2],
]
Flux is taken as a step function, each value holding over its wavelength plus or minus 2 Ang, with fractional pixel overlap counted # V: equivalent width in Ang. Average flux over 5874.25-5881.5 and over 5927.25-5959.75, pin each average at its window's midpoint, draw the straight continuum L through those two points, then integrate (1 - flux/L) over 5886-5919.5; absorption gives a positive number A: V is 2.6 Ang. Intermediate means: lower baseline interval 27.1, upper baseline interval 27.6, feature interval 25.2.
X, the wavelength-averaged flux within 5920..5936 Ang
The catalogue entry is 27.5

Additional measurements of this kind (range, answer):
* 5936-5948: 27.6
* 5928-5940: 27.9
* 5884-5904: 23.5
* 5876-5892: 25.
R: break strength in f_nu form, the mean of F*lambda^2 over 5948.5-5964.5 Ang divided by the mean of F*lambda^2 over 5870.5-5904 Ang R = 1.14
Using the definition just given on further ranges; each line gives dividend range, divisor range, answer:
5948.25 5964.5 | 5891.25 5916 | 1.12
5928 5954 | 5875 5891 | 1.11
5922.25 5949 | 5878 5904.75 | 1.15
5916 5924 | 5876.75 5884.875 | 1.04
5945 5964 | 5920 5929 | 1.02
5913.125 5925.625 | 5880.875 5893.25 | 1.15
